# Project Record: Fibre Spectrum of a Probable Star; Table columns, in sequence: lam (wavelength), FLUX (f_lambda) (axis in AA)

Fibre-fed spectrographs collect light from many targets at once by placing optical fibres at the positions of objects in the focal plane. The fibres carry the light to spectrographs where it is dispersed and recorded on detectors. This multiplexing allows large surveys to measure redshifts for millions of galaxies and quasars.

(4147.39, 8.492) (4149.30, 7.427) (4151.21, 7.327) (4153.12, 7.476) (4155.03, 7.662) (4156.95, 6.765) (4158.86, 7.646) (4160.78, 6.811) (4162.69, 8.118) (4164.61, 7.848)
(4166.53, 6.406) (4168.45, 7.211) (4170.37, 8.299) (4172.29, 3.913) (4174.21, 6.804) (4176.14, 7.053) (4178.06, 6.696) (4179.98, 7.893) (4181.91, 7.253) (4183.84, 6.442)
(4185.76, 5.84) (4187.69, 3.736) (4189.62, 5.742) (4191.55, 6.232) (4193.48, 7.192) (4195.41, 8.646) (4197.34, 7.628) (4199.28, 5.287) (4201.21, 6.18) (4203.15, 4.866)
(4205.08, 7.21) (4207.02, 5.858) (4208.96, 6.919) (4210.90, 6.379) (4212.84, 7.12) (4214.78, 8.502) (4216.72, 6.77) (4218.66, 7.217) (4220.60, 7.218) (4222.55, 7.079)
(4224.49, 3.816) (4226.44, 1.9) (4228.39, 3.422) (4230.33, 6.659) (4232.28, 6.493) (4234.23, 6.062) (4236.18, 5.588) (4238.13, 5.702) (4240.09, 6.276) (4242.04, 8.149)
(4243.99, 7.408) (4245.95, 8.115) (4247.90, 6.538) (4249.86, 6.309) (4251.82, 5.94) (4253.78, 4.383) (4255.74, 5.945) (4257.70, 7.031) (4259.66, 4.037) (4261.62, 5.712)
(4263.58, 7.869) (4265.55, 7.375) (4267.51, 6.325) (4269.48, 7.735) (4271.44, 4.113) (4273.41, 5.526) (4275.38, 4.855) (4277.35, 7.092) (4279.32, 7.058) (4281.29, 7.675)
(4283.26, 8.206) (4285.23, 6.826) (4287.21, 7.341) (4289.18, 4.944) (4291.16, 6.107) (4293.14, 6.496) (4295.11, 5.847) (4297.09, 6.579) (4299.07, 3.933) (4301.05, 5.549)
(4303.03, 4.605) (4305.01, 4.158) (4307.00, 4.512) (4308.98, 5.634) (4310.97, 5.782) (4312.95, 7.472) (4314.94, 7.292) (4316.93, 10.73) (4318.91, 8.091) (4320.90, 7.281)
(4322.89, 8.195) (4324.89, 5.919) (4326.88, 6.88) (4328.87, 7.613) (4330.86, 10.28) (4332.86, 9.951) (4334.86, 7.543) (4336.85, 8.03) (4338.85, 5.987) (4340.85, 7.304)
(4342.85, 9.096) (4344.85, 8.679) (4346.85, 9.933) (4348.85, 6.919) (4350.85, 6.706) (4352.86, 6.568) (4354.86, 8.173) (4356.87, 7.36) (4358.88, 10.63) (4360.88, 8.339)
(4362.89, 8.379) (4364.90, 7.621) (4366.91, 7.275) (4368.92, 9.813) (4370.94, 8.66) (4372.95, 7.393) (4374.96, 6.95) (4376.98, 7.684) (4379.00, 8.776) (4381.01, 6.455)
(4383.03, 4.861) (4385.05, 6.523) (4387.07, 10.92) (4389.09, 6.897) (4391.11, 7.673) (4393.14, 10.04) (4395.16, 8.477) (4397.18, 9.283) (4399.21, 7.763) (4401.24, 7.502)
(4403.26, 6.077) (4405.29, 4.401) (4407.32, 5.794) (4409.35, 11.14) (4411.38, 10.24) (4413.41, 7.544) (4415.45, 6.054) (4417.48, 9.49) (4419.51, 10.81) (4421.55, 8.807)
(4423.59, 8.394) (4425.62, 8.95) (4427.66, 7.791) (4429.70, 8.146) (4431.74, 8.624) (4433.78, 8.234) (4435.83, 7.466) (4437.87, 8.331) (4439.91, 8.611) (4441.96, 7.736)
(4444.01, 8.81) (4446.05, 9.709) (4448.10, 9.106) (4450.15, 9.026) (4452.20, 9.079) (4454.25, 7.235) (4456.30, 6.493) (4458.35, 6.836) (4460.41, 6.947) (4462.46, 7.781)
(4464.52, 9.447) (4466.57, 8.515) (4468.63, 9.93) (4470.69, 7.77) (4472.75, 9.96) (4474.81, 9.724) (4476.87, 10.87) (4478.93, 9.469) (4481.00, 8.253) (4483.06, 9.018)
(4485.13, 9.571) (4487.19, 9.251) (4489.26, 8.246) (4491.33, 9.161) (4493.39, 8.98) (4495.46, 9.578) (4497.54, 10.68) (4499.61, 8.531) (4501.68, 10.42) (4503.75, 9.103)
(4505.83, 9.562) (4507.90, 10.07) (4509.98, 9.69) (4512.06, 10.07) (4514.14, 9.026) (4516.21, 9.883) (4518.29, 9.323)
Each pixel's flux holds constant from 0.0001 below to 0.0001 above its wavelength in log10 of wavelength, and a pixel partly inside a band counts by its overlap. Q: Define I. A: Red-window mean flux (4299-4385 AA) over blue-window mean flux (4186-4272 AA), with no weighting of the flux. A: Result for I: 1.19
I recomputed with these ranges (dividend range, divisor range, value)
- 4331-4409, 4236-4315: 1.27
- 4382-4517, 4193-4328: 1.35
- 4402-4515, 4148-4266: 1.34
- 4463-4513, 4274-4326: 1.45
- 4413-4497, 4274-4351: 1.24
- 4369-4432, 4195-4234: 1.29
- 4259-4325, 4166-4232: 1.01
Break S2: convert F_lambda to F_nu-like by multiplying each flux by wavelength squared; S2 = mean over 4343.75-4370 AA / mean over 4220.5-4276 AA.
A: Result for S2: 1.44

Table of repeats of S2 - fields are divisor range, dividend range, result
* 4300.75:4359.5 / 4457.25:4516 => 1.32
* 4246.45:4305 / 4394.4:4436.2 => 1.42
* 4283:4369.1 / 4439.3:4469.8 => 1.22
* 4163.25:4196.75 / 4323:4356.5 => 1.27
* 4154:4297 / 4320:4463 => 1.34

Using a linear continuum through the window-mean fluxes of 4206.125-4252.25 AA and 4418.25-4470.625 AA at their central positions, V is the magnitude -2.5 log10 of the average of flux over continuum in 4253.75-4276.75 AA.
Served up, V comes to 0.12 mag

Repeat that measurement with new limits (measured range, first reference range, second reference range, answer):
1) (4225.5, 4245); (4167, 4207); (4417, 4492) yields 0.19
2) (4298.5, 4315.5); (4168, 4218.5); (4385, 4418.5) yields 0.34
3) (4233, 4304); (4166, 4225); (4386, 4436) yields 0.14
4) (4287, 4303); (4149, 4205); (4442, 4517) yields 0.32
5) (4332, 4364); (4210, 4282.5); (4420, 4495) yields -0.10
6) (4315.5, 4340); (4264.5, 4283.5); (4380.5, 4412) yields -0.14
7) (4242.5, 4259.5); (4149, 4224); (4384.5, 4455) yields 0.13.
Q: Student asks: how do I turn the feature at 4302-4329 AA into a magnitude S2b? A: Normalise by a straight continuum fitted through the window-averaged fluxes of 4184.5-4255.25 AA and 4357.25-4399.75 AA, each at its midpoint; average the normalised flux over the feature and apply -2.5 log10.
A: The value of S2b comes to 0.10 mag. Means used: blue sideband 6.23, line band 6.7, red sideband 8.11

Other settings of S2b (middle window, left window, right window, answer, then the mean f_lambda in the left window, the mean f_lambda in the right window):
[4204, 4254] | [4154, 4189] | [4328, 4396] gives 0.14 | 6.79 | 8.04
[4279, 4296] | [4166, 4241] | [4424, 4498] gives 0.06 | 6.29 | 8.69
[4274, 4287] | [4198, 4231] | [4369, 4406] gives -0.04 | 6.03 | 7.65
